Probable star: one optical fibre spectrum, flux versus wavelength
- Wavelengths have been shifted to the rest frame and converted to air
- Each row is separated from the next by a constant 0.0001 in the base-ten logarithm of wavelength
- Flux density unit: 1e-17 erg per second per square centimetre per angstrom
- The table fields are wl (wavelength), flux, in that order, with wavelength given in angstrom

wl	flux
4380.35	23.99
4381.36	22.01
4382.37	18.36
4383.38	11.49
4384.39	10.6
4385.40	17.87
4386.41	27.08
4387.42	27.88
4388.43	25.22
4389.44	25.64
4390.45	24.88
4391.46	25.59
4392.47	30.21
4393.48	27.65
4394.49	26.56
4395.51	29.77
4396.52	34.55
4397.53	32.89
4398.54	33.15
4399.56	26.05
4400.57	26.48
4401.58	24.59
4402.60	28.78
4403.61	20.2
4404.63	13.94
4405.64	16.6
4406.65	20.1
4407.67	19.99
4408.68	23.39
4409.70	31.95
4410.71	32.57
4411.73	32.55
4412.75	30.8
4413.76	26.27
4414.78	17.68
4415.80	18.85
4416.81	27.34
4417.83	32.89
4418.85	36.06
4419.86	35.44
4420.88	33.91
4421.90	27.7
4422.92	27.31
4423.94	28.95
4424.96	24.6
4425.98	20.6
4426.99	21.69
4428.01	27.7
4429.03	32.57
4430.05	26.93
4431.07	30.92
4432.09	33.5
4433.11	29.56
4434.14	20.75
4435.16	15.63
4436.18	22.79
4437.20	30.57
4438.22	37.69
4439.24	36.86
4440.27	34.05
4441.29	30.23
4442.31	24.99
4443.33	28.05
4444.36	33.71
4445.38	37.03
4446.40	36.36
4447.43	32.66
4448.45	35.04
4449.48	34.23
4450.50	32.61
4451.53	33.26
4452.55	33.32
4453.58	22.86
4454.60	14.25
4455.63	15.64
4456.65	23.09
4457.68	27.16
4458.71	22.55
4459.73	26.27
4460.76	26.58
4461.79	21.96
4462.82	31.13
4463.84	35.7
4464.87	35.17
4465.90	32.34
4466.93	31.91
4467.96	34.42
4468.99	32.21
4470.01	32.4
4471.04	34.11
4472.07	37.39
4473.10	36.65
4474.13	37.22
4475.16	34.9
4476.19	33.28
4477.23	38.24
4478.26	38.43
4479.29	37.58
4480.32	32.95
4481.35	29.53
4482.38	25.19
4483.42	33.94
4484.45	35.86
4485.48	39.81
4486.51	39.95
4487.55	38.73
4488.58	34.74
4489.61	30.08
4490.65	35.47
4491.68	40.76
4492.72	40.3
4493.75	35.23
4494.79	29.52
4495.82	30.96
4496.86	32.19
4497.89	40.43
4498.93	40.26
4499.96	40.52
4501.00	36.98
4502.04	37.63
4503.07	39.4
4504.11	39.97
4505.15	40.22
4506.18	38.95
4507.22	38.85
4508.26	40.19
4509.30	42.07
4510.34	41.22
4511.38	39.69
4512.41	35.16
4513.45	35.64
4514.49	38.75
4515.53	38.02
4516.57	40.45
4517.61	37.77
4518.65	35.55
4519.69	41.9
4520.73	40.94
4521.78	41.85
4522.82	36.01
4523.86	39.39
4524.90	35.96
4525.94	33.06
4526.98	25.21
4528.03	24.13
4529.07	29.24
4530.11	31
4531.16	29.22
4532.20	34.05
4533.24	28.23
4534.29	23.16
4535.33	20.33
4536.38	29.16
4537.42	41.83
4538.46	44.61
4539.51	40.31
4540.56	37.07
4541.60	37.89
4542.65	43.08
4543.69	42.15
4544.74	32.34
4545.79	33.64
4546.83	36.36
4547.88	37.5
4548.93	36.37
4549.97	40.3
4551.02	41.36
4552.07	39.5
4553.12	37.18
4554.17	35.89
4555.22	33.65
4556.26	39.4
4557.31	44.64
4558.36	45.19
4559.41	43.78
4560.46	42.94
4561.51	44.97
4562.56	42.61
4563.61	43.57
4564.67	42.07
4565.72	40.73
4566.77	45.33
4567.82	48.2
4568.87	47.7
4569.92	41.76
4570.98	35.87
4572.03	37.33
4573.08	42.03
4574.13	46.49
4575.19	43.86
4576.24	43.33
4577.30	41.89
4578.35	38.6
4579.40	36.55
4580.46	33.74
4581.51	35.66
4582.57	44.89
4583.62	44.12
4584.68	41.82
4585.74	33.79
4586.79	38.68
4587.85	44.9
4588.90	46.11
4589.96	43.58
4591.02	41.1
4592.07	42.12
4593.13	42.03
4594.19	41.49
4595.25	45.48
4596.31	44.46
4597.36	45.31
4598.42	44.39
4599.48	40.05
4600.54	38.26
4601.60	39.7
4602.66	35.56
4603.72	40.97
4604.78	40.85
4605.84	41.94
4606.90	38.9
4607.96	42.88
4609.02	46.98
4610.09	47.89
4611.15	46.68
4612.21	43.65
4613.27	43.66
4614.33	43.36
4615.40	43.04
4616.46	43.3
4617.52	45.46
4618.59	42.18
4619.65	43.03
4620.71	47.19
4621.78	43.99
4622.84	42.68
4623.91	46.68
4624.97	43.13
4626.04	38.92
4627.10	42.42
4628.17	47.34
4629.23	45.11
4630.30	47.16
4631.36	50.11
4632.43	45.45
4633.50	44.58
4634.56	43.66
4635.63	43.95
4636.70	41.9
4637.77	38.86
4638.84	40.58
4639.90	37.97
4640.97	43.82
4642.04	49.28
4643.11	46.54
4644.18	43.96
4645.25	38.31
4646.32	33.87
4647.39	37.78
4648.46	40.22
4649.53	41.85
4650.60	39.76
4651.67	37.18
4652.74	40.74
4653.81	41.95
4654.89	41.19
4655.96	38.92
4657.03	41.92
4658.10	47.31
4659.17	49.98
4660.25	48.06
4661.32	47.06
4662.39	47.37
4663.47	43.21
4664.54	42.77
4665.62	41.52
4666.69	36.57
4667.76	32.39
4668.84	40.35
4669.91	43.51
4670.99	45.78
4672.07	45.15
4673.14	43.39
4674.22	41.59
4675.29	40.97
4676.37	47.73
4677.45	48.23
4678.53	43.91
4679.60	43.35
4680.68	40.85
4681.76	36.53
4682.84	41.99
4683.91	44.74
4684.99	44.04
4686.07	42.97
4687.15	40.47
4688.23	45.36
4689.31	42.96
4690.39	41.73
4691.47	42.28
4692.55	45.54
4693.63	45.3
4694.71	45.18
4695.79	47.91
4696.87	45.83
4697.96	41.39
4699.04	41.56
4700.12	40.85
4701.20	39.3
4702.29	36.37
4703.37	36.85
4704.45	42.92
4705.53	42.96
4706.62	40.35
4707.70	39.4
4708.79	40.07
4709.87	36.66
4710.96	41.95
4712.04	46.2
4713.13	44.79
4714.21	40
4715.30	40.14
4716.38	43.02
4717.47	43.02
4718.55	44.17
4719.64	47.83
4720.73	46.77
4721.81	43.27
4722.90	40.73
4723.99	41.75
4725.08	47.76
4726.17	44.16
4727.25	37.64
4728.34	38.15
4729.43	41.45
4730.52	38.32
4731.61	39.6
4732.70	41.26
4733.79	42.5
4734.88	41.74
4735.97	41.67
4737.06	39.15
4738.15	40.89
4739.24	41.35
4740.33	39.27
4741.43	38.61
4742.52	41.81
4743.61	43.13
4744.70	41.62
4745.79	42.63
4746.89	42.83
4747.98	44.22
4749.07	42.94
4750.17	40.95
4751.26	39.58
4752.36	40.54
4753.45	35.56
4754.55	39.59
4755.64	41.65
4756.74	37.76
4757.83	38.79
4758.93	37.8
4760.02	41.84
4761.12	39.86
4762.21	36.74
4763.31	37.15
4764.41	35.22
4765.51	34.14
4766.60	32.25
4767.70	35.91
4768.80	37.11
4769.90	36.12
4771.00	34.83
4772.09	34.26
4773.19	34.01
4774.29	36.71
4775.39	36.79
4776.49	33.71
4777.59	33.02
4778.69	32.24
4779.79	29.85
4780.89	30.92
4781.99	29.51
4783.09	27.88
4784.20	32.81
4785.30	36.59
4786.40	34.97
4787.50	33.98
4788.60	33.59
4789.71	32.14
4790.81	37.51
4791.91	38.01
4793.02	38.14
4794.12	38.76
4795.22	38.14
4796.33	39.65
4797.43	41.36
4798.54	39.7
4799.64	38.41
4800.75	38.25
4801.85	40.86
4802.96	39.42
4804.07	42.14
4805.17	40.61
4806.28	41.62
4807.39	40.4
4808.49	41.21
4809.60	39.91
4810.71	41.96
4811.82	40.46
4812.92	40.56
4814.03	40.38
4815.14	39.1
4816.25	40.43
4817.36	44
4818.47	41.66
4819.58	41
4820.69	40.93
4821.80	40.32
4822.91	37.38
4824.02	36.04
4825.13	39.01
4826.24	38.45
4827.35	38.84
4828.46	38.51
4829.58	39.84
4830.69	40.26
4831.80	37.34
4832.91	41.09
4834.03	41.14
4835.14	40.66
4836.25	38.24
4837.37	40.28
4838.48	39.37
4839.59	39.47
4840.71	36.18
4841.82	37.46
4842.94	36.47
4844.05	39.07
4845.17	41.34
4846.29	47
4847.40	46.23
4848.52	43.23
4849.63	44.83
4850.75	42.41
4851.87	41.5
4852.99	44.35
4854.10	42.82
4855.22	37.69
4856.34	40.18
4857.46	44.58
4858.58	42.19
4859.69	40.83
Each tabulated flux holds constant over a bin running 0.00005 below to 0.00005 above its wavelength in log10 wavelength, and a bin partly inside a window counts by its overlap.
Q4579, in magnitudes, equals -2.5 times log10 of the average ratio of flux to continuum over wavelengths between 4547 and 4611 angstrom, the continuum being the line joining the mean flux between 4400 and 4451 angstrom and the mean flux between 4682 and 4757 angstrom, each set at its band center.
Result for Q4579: -0.18 mag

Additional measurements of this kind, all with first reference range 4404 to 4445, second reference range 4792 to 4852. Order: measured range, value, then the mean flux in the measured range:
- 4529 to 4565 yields -0.188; 37.4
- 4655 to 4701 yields -0.213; 43.3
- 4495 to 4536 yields -0.176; 35.7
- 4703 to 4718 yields -0.132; 41.4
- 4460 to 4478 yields -0.152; 33.2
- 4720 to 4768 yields -0.073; 40.3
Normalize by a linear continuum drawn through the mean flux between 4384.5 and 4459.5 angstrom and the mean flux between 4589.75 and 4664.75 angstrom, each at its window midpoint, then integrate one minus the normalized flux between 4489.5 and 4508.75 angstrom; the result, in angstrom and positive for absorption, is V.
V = -2.4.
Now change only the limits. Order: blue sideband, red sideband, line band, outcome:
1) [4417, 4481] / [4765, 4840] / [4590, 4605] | -3.7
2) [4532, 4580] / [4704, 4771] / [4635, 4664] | -1.8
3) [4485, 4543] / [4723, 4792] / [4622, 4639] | -3.2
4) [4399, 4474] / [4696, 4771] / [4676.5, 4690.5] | -1.6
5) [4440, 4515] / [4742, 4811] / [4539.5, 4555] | -1.4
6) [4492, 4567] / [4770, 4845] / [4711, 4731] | -2.6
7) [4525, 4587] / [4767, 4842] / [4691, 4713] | -2.3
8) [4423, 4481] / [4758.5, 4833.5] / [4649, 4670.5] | -4.7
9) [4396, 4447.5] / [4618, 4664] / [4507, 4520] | -1.7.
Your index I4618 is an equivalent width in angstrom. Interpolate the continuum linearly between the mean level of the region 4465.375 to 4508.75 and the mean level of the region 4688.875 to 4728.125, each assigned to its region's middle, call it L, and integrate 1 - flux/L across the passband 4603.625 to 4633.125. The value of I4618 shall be -3.2 angstrom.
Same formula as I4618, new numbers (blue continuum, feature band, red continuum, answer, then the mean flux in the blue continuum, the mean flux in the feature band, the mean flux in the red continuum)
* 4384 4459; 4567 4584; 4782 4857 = -5.0 angstrom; 27.4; 41.4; 39.4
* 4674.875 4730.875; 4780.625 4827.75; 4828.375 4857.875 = 3.3 angstrom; 42.5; 38.4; 40.8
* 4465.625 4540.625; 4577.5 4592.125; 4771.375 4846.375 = -1.7 angstrom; 35.6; 40.4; 38.1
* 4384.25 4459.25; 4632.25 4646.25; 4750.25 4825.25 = -3.8 angstrom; 27.4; 42.6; 37.6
